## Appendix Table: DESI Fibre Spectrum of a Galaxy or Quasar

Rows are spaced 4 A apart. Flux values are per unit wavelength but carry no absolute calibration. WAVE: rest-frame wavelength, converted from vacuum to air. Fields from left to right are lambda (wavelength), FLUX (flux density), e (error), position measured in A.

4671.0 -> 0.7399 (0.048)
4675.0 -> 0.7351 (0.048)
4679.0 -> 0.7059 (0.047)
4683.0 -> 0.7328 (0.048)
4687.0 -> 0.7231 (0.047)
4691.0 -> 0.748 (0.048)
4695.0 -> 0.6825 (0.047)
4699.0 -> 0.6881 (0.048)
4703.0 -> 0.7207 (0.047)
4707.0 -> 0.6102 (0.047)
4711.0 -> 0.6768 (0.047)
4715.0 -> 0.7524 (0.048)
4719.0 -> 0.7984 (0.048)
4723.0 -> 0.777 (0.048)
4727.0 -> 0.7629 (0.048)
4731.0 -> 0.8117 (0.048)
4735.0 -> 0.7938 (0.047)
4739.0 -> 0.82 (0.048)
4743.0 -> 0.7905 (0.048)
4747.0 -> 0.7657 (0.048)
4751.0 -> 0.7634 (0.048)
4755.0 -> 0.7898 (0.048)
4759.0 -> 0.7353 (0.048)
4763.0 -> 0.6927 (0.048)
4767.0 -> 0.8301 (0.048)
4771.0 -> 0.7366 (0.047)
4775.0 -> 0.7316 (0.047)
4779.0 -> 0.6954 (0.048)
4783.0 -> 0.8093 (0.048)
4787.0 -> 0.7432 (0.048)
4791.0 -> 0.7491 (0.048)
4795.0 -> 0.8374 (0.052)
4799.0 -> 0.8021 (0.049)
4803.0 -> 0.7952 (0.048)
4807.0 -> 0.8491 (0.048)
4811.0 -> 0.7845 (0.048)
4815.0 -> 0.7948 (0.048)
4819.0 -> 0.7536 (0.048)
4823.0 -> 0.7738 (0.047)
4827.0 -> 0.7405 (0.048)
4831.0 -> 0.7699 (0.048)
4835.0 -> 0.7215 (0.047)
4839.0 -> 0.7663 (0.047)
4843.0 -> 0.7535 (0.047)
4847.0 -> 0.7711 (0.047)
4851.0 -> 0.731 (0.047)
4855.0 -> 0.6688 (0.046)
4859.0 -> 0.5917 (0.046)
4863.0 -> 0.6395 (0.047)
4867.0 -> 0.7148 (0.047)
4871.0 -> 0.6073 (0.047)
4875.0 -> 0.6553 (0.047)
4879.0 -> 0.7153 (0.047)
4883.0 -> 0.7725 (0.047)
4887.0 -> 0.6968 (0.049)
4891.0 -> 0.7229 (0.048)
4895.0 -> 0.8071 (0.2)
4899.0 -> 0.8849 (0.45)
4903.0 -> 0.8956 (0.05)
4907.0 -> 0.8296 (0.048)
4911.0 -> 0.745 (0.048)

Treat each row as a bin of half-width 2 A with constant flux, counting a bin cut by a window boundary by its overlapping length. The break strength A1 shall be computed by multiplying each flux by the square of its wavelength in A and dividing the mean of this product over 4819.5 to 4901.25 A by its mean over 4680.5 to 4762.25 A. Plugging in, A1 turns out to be 1.03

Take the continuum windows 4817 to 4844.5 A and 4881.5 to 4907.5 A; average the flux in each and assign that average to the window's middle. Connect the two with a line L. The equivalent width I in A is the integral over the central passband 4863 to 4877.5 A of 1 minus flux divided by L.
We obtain 2.3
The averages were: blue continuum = 0.754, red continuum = 0.8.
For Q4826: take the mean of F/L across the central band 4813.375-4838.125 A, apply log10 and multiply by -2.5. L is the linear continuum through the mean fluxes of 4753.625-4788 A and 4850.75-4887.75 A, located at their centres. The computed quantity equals -0.07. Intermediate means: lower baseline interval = 0.751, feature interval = 0.759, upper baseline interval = 0.676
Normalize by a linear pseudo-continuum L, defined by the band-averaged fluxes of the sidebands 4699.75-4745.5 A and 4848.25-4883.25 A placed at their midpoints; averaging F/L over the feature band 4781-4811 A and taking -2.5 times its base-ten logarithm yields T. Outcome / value -0.12 mag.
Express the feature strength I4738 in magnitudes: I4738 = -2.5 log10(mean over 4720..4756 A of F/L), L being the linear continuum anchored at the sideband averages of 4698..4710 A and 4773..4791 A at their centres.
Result -0.120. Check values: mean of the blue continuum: 0.672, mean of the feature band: 0.786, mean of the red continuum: 0.745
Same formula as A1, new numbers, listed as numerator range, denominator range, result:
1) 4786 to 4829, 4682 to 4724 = 1.14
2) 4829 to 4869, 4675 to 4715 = 1.08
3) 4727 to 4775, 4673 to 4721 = 1.11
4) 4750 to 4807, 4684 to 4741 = 1.07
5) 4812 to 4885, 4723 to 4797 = 0.97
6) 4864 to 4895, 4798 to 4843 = 0.93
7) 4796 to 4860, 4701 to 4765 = 1.05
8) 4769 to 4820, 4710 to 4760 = 1.03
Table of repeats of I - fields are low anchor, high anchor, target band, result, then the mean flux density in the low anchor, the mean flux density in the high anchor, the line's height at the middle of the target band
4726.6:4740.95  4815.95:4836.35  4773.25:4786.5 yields 0.55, 0.801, 0.755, 0.778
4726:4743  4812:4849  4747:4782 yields 1.65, 0.798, 0.761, 0.787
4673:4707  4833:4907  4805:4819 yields -1.48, 0.711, 0.731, 0.725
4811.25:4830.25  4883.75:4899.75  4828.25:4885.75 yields 4.67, 0.768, 0.769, 0.768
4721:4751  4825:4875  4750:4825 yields -2.30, 0.787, 0.704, 0.75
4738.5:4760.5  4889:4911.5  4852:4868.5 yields 3.08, 0.776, 0.819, 0.807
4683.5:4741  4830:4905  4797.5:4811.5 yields -1.45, 0.74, 0.73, 0.734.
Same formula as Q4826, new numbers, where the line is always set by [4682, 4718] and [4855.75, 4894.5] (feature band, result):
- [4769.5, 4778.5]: -0.05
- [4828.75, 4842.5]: -0.10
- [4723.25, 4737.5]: -0.13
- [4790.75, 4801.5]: -0.16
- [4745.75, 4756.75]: -0.11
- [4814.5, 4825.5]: -0.12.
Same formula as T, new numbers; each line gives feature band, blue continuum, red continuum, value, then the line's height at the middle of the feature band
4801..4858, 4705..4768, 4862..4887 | -0.07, 0.711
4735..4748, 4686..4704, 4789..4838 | -0.08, 0.739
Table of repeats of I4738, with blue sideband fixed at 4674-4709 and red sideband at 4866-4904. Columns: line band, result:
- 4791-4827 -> -0.092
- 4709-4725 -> -0.062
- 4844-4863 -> 0.075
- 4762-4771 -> -0.064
